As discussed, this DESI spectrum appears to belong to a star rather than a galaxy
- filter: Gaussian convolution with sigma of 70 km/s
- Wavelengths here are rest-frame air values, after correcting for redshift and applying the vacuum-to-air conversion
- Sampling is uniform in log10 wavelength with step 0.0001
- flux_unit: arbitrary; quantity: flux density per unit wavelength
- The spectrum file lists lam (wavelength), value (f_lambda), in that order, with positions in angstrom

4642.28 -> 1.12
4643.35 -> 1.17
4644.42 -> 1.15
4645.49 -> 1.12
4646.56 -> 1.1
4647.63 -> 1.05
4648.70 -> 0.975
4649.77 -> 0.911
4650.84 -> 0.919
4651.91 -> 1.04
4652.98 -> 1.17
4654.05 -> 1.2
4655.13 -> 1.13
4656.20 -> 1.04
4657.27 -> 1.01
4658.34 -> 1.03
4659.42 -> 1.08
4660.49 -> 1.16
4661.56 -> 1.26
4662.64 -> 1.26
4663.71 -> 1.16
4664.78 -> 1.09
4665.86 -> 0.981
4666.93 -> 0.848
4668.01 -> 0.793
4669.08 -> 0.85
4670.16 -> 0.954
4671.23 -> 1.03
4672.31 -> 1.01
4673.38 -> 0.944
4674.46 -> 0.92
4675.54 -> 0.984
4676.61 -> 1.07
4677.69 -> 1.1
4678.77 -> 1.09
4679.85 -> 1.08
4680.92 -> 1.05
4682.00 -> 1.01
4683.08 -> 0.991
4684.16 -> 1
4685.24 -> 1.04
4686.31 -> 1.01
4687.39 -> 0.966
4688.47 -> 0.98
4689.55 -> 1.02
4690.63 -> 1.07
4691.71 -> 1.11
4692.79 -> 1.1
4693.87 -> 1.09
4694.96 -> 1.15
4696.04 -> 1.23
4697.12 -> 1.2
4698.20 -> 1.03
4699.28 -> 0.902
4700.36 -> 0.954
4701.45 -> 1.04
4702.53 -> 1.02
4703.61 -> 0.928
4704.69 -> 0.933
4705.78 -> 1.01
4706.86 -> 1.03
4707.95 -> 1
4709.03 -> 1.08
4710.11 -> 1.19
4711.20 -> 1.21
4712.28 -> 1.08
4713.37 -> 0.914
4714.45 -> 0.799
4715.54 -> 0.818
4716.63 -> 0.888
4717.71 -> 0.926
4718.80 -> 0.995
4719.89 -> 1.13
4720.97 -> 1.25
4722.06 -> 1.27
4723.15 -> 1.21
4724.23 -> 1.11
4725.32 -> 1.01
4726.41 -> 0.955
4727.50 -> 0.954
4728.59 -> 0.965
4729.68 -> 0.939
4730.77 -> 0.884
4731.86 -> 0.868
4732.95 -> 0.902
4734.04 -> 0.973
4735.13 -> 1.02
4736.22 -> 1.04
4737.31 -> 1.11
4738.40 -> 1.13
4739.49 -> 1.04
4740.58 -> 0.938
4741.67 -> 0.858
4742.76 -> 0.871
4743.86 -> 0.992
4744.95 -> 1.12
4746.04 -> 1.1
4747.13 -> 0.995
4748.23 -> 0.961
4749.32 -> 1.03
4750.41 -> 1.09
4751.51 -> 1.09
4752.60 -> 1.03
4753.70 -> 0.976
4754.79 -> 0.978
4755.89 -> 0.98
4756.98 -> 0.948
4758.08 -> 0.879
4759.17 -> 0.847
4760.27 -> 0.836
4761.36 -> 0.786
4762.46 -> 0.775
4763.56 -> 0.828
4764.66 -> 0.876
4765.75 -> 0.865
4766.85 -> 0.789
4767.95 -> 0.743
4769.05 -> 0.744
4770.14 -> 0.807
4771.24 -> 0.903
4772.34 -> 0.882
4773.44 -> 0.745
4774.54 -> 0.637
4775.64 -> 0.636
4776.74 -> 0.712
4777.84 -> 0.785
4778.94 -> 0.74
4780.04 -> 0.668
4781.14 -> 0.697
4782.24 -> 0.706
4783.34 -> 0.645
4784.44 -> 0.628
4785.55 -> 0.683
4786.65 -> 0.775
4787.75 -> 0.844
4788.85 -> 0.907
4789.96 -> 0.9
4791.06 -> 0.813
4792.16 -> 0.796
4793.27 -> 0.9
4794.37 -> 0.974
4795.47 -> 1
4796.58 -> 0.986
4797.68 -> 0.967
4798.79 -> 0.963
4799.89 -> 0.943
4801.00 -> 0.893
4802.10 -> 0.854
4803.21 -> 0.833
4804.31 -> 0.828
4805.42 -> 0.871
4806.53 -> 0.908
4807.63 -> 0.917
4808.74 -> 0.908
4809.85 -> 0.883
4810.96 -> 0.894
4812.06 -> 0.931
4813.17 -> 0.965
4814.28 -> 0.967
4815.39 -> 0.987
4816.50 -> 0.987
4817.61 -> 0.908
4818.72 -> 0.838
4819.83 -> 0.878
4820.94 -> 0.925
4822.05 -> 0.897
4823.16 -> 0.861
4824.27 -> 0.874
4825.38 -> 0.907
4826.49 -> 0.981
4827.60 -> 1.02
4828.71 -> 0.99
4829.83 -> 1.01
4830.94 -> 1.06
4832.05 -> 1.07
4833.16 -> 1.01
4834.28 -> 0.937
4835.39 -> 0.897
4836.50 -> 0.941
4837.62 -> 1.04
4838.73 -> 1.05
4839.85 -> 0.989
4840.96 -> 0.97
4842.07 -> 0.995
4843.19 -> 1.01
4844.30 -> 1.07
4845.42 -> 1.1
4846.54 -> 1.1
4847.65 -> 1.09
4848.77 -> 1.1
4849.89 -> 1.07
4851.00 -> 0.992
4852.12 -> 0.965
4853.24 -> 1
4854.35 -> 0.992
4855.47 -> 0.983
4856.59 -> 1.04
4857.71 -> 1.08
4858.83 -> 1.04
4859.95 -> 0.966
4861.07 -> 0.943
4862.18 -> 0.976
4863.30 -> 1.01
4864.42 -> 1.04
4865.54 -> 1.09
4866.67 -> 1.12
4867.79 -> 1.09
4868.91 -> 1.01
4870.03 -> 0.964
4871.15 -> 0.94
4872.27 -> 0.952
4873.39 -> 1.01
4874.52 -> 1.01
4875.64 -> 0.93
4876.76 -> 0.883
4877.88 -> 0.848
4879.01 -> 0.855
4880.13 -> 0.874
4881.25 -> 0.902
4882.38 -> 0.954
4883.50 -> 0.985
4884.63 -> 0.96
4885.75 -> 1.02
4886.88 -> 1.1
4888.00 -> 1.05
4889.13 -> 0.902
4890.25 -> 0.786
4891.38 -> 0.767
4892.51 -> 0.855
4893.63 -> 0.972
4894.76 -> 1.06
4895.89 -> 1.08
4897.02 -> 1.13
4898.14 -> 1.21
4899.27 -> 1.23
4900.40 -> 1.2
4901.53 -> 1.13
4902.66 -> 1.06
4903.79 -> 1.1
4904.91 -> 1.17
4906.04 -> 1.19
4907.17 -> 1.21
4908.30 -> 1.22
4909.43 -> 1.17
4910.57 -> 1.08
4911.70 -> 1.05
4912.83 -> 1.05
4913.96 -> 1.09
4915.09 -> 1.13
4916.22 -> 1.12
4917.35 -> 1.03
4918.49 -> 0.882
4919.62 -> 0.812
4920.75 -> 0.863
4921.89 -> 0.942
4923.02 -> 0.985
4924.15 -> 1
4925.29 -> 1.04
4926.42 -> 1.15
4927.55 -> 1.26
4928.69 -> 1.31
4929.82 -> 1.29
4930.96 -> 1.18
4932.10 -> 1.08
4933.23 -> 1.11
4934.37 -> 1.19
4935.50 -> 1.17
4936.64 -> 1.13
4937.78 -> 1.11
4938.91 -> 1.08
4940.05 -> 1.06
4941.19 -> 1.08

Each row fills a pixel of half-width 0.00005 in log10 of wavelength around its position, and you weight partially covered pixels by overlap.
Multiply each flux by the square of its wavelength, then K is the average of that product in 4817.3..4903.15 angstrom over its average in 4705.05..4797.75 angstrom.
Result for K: 1.1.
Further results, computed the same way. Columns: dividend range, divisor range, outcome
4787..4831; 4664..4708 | 0.95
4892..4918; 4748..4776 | 1.35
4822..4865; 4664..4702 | 1.05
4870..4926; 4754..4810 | 1.28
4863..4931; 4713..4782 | 1.20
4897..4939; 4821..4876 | 1.14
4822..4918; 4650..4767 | 1.08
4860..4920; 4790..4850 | 1.10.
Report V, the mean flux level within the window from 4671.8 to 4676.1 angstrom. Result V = 0.966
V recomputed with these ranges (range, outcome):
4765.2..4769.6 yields 0.787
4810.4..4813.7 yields 0.931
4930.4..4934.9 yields 1.14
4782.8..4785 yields 0.635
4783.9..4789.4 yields 0.767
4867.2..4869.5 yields 1.05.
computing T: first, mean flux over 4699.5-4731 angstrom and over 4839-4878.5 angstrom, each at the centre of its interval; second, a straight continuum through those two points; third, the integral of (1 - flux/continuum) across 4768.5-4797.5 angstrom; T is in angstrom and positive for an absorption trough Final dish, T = 6.4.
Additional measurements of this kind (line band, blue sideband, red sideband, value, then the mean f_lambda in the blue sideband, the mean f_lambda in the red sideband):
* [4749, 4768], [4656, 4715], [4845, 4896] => 1.96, 1.03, 0.987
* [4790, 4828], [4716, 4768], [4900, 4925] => 3.70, 0.976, 1.07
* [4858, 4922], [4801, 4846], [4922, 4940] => 2.61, 0.949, 1.13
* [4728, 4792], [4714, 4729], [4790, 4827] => 6.39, 1.02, 0.91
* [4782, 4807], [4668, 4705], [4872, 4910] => 4.12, 1.02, 1.02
